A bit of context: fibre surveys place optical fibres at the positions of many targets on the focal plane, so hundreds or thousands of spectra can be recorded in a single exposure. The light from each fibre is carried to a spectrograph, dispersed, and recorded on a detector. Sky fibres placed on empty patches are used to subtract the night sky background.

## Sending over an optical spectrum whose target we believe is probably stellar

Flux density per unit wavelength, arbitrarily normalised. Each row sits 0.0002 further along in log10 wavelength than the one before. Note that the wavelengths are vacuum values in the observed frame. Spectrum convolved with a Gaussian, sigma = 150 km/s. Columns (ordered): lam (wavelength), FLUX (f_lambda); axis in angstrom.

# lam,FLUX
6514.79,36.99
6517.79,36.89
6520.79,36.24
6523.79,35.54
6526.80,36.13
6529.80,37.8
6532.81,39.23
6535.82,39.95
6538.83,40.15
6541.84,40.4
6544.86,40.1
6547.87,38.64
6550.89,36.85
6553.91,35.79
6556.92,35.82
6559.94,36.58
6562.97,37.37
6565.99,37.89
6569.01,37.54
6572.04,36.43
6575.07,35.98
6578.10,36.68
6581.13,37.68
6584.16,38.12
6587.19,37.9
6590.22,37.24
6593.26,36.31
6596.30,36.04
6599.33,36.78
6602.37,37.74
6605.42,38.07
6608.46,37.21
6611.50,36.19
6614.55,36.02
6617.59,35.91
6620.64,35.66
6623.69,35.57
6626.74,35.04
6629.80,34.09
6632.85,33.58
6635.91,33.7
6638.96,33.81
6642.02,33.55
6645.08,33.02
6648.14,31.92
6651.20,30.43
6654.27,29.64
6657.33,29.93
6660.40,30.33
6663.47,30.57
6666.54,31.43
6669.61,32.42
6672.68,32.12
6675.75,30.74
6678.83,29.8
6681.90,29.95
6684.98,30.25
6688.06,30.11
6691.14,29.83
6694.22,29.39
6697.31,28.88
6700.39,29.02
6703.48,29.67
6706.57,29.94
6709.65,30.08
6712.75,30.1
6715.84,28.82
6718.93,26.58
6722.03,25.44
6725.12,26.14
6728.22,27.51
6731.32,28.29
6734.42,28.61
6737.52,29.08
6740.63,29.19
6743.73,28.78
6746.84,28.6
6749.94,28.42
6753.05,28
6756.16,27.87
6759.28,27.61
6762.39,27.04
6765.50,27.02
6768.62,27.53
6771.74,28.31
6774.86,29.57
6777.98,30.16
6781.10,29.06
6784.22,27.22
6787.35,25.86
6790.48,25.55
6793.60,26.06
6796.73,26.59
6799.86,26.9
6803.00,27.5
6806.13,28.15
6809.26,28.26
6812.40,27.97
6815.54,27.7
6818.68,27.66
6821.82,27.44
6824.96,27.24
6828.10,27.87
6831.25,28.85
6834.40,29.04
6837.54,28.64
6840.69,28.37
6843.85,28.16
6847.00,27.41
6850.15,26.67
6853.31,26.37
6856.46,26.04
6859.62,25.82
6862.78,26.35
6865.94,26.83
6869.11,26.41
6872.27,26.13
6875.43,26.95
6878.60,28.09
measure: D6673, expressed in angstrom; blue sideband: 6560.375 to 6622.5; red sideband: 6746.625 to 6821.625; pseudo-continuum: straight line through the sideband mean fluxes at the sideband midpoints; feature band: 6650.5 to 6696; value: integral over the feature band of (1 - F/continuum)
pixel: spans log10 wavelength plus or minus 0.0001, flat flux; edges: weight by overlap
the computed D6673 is 3.5 angstrom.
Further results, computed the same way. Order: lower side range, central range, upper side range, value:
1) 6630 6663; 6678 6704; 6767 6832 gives 0.9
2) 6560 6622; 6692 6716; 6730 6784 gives 1.2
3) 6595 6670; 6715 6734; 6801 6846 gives 2.4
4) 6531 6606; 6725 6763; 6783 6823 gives 2.0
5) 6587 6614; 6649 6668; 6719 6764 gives 1.6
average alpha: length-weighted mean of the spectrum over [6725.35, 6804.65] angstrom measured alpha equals 27.8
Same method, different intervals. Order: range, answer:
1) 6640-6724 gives 30.1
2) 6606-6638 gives 35.4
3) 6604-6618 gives 36.8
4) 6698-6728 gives 28.4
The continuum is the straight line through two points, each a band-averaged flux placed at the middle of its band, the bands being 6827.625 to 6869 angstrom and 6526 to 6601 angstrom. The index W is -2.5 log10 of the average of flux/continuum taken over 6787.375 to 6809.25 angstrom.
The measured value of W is 0.090 mag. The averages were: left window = 37.6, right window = 27.4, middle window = 26.8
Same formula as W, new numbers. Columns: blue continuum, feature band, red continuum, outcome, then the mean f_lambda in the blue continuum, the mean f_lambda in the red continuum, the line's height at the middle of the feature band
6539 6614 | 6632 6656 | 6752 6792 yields 0.05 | 37.3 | 27.7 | 34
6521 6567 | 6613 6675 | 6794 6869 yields 0.04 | 37.8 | 27.4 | 34.2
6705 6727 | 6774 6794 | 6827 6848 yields 0.02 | 28.2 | 28.4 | 28.3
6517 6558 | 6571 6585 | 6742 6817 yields -0.02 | 37.9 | 27.7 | 36.2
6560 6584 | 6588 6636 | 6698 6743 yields -0.04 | 37.1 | 28.5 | 34.8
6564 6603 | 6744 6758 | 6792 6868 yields 0.08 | 37.1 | 27.4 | 30.5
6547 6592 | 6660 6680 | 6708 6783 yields 0.03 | 37.1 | 28.2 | 32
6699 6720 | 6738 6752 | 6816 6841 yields 0.01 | 29.2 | 28.1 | 28.9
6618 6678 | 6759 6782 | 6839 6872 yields 0.03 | 32.5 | 26.8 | 29.2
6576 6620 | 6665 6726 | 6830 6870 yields 0.13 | 37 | 27.3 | 33.2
